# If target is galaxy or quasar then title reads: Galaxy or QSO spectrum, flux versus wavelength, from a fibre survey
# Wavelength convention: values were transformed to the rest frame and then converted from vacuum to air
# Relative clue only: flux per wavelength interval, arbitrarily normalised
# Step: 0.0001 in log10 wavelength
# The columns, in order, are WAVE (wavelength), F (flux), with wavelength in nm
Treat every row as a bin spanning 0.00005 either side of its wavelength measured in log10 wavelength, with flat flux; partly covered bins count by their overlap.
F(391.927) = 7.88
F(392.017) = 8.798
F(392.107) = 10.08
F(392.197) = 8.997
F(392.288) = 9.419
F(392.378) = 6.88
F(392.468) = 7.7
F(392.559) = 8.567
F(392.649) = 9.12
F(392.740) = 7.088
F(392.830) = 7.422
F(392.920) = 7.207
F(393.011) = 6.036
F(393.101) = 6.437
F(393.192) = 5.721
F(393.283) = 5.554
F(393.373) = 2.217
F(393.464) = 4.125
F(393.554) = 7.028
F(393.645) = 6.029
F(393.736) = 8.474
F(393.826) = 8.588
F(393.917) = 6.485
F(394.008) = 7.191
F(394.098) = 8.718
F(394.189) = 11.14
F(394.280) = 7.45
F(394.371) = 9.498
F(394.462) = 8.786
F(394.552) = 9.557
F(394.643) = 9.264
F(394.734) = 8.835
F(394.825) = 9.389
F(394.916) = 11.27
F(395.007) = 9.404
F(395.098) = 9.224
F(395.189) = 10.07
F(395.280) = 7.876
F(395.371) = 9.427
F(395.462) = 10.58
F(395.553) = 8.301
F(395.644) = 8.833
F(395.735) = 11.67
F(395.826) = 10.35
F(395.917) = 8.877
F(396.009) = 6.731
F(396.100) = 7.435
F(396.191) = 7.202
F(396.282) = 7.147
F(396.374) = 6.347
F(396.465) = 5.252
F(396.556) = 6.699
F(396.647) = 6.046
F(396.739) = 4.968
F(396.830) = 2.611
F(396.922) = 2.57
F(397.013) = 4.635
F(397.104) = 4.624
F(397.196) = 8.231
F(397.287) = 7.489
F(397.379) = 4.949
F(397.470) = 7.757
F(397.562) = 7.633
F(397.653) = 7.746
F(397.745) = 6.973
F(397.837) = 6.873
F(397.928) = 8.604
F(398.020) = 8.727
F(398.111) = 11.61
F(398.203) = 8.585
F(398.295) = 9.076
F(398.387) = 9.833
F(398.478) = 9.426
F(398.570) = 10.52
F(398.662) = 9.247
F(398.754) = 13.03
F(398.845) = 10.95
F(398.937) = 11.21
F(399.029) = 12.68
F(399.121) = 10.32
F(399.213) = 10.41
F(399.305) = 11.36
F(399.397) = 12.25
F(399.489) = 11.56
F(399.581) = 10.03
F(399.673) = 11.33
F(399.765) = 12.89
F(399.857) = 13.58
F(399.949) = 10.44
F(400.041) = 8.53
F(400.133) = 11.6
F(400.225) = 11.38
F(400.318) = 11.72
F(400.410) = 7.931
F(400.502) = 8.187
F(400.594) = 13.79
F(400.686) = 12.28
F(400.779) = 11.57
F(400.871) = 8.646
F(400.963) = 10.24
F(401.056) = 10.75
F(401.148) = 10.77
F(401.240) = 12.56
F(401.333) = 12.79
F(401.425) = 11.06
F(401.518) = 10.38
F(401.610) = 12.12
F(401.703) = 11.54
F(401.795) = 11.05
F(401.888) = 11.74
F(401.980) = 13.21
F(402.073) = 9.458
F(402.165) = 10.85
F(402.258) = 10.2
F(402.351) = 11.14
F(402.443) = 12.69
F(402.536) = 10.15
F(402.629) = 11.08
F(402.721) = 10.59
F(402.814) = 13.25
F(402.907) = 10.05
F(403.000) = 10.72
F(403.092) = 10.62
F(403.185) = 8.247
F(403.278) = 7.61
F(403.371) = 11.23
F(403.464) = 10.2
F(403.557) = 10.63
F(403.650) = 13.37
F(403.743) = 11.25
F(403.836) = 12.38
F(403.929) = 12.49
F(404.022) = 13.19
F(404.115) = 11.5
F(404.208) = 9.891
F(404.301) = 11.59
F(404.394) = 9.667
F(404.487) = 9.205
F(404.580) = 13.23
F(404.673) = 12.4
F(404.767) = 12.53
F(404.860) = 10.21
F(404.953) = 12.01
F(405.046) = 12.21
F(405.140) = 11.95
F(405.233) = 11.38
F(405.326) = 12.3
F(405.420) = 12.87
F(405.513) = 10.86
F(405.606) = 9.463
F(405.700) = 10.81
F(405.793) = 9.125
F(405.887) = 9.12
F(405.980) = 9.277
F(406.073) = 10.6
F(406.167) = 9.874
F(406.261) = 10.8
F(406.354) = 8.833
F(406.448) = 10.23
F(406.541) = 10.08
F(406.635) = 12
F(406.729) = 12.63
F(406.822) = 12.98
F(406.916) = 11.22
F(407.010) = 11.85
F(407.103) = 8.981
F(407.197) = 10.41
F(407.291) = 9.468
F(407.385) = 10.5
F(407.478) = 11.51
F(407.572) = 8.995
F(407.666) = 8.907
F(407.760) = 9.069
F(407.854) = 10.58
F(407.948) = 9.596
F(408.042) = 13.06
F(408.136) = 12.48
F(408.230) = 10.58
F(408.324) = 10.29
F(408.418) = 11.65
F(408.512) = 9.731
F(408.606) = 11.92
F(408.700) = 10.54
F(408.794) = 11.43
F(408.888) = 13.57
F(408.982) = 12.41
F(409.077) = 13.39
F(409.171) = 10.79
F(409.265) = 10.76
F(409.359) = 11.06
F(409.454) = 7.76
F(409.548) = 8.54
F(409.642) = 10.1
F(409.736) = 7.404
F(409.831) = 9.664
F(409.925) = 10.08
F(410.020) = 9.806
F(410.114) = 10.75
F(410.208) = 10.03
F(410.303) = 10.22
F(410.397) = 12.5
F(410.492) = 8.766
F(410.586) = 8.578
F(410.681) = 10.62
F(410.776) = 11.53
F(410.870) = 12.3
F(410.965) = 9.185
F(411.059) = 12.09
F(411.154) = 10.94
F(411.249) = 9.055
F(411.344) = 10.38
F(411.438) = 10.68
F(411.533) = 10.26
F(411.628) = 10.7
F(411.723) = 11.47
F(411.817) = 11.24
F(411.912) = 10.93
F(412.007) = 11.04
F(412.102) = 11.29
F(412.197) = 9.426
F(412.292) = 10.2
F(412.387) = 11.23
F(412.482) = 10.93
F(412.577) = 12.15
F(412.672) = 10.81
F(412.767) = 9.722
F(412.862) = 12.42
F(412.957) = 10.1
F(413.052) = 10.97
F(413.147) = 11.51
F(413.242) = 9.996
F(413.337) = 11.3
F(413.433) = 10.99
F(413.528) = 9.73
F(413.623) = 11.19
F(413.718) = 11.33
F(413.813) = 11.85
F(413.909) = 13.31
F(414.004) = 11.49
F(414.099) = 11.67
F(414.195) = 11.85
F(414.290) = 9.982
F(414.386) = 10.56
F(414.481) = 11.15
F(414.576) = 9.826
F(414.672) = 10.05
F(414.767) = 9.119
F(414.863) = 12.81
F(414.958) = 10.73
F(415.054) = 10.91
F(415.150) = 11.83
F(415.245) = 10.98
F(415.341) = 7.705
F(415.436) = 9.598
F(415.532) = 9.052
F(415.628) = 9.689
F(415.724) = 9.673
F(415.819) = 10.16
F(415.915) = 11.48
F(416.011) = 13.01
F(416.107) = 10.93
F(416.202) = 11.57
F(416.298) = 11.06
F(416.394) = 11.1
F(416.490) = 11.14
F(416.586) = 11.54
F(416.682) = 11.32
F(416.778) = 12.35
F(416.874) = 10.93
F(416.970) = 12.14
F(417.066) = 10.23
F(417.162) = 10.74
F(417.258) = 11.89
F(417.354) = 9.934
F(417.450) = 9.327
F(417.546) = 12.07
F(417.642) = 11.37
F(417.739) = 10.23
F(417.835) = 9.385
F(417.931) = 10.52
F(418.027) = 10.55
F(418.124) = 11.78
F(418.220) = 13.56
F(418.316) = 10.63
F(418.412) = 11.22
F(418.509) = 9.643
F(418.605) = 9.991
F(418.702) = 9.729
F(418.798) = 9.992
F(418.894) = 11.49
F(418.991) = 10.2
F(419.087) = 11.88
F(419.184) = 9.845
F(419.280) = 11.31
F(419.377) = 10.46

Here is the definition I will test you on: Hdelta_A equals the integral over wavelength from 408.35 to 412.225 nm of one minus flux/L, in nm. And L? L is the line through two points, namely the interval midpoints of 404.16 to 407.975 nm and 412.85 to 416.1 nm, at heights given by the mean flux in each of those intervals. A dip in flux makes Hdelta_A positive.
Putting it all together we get 0.06 nm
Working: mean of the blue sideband 10.7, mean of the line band 10.6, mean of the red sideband 10.8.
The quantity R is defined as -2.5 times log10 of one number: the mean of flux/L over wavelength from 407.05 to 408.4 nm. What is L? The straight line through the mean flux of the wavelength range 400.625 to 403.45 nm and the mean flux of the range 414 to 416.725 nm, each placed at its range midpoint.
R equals 0.05 mag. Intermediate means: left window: 11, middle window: 10.4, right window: 10.7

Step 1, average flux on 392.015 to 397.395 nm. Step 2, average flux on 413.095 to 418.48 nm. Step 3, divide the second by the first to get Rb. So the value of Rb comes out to 1.43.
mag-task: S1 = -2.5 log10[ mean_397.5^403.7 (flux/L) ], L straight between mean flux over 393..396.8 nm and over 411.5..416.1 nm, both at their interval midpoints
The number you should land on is -0.21 mag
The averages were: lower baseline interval 7.86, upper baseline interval 10.8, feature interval 10.6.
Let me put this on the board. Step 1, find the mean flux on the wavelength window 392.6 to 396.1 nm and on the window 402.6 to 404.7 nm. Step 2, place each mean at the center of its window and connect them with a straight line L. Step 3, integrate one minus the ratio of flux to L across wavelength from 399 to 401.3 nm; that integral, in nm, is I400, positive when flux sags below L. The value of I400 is -0.26 nm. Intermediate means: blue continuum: 8.15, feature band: 11.1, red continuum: 11.1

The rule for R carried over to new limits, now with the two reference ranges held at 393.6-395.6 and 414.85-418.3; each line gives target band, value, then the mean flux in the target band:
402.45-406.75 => -0.12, 11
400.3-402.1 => -0.17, 11.1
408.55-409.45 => -0.13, 11.5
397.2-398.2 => 0.16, 7.89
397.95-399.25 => -0.12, 10.4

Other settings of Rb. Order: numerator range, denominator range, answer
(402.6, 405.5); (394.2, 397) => 1.40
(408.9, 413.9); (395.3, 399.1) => 1.32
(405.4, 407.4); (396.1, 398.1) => 1.63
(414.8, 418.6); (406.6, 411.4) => 1.02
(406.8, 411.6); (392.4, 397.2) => 1.40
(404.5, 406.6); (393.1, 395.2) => 1.37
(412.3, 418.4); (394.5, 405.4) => 1.10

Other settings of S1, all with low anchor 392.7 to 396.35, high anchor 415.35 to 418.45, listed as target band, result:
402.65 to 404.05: -0.199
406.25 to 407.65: -0.110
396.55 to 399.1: 0.064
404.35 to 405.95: -0.182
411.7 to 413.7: -0.053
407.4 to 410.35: -0.070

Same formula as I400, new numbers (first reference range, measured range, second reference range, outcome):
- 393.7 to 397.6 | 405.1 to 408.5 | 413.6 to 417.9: -0.40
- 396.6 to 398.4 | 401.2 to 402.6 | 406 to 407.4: -0.43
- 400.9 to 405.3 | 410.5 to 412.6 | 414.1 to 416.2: 0.02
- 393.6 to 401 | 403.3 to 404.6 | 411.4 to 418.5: -0.21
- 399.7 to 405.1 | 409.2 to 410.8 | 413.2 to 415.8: 0.14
